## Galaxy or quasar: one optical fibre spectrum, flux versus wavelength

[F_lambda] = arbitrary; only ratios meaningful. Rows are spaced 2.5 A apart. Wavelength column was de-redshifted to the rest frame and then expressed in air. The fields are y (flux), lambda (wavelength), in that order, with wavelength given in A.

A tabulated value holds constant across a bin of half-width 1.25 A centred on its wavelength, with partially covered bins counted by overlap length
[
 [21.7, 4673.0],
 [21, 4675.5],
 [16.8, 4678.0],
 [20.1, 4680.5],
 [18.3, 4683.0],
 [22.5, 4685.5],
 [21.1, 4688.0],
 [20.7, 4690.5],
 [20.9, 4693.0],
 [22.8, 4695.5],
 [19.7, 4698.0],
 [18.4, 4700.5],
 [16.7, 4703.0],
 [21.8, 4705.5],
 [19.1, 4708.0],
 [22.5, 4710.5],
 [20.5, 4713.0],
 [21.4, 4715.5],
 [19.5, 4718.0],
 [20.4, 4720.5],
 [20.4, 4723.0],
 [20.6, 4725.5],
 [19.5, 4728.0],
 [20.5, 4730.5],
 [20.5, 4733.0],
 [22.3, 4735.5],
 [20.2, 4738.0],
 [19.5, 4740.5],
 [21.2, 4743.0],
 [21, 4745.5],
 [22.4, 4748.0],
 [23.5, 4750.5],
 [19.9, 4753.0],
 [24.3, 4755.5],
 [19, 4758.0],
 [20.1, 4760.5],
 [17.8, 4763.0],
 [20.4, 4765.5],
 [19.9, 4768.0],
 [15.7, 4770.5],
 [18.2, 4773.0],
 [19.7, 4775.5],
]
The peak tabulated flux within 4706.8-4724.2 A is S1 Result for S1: 22.5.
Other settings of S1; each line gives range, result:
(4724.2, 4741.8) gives 22.3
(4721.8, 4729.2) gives 20.6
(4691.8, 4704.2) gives 22.8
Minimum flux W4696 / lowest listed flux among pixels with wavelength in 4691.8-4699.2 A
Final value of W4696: 19.7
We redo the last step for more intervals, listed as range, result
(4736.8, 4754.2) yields 19.5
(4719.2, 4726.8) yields 20.4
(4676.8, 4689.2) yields 16.8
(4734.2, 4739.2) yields 20.2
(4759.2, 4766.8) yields 17.8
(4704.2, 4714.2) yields 19.1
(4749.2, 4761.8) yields 19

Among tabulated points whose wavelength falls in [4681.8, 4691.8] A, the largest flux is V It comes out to 22.5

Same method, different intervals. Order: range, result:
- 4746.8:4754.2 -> 23.5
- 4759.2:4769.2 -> 20.4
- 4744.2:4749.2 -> 22.4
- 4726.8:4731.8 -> 20.5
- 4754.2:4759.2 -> 24.3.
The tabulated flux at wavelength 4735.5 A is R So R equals 22.3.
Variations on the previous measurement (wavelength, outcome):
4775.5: 19.7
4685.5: 22.5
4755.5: 24.3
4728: 19.5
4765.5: 20.4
